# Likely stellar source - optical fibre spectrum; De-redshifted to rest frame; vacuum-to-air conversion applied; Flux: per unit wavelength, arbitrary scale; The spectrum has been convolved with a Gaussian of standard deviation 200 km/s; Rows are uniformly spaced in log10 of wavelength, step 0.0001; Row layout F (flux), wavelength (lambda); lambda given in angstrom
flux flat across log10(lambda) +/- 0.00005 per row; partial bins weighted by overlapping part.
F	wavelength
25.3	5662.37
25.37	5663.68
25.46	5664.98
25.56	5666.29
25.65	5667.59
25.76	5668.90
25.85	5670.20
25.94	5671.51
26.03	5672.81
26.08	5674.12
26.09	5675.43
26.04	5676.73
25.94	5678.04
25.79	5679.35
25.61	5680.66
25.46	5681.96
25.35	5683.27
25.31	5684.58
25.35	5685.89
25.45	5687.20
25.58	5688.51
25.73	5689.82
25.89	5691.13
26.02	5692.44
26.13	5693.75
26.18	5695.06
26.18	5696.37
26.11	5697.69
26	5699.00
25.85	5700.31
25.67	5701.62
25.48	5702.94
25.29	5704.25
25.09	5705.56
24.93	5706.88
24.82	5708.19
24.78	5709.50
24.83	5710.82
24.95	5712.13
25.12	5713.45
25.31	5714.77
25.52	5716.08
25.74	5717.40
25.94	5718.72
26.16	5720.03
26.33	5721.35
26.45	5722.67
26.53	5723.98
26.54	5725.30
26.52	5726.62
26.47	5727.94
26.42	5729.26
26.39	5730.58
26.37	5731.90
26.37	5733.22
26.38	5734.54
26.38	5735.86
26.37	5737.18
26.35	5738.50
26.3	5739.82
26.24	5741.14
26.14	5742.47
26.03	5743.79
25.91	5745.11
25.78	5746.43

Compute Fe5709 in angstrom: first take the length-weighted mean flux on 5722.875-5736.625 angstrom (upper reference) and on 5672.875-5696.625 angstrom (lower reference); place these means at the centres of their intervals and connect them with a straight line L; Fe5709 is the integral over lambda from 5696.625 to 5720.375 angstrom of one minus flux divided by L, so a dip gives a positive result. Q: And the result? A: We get 0.6 angstrom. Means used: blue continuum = 25.8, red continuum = 26.4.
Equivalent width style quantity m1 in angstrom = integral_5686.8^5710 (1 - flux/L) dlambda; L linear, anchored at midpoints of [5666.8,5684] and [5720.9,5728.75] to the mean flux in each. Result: 0.4 angstrom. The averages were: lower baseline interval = 25.8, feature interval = 25.6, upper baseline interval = 26.5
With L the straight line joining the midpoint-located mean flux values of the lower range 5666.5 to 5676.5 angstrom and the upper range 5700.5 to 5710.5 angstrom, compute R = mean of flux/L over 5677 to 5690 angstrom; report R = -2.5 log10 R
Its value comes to 0.00 mag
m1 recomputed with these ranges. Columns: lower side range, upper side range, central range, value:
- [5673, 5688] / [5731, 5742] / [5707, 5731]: 0.3 angstrom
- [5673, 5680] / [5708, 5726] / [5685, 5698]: 0.0 angstrom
